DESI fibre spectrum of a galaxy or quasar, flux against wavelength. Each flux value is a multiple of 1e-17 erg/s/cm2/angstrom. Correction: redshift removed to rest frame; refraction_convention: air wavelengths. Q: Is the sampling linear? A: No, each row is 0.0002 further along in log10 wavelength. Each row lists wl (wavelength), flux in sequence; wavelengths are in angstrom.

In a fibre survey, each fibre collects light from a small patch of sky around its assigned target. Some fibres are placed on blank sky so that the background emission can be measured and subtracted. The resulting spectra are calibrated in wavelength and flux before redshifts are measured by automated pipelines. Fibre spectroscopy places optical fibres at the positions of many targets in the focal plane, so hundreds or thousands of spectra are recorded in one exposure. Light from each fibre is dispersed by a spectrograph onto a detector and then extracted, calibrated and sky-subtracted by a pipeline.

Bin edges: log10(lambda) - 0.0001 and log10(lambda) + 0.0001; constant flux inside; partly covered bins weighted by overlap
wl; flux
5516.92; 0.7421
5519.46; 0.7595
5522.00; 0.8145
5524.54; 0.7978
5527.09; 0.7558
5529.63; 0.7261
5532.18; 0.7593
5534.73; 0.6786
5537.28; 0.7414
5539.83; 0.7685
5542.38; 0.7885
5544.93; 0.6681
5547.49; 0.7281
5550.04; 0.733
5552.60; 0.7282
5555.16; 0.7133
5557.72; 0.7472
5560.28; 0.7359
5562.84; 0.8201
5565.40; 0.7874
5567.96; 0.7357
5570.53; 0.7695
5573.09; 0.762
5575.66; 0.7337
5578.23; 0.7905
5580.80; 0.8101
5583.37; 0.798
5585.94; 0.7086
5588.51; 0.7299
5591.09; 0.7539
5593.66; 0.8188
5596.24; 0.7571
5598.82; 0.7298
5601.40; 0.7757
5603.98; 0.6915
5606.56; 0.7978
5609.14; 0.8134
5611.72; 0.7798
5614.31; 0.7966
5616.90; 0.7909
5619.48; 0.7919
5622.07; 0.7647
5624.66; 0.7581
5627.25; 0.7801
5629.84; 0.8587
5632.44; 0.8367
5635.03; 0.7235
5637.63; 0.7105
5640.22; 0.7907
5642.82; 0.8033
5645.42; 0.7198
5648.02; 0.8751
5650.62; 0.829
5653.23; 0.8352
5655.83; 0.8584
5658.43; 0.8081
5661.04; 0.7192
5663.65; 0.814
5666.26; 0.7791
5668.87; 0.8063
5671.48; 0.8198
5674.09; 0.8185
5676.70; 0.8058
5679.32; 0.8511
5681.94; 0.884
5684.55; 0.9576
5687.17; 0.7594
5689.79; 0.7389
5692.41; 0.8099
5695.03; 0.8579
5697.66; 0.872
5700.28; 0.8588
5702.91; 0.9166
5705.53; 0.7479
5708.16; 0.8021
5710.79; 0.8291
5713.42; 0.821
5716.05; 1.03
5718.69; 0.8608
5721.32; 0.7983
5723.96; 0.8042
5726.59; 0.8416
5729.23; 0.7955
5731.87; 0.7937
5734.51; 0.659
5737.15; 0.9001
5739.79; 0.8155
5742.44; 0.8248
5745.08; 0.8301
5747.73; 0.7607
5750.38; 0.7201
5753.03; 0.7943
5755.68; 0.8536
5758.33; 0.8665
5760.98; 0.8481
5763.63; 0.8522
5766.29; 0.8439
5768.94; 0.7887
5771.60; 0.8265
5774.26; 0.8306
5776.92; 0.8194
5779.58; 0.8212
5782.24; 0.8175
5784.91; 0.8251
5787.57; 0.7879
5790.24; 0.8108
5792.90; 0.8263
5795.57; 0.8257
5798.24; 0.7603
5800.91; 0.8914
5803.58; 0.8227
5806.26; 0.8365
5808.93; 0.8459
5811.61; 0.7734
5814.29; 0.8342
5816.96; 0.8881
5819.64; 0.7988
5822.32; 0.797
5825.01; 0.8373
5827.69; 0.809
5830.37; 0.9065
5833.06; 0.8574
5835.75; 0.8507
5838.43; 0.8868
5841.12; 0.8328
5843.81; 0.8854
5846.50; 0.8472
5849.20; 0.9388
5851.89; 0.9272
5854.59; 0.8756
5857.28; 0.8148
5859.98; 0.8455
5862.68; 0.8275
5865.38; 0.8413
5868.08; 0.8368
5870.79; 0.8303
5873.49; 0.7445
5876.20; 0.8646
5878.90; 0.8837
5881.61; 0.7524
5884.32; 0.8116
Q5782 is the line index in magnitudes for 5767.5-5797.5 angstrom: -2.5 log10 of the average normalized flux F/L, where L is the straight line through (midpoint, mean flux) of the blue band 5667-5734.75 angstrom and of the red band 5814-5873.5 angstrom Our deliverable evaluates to 0.035 mag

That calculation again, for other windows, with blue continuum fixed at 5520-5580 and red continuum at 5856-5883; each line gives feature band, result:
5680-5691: -0.073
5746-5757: 0.019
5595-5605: 0.034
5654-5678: -0.036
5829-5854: -0.081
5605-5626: -0.026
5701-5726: -0.076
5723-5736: 0.017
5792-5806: -0.023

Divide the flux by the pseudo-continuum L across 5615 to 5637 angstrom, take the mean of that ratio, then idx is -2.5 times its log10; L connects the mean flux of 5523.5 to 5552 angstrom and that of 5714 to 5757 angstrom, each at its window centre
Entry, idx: -0.02 mag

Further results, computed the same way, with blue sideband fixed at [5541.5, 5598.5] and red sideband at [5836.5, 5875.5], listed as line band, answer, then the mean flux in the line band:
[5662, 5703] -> -0.050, 0.831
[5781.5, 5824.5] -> 0.017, 0.822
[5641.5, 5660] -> -0.047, 0.817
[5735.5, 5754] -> 0.014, 0.804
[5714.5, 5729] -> -0.071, 0.861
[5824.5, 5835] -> -0.013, 0.854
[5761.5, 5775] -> -0.009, 0.829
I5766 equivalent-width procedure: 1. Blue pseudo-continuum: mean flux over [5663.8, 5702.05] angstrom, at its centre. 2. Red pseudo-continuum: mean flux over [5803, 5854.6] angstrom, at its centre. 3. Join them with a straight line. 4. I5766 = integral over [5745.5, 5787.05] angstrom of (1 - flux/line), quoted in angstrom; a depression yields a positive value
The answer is 1.25 angstrom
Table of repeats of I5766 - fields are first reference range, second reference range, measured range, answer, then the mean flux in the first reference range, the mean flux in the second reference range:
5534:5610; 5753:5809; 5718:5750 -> 0.3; 0.754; 0.827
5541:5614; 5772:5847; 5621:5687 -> -2.1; 0.758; 0.833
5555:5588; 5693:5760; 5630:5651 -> 0.1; 0.764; 0.826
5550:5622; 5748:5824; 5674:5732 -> -3.0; 0.765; 0.821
